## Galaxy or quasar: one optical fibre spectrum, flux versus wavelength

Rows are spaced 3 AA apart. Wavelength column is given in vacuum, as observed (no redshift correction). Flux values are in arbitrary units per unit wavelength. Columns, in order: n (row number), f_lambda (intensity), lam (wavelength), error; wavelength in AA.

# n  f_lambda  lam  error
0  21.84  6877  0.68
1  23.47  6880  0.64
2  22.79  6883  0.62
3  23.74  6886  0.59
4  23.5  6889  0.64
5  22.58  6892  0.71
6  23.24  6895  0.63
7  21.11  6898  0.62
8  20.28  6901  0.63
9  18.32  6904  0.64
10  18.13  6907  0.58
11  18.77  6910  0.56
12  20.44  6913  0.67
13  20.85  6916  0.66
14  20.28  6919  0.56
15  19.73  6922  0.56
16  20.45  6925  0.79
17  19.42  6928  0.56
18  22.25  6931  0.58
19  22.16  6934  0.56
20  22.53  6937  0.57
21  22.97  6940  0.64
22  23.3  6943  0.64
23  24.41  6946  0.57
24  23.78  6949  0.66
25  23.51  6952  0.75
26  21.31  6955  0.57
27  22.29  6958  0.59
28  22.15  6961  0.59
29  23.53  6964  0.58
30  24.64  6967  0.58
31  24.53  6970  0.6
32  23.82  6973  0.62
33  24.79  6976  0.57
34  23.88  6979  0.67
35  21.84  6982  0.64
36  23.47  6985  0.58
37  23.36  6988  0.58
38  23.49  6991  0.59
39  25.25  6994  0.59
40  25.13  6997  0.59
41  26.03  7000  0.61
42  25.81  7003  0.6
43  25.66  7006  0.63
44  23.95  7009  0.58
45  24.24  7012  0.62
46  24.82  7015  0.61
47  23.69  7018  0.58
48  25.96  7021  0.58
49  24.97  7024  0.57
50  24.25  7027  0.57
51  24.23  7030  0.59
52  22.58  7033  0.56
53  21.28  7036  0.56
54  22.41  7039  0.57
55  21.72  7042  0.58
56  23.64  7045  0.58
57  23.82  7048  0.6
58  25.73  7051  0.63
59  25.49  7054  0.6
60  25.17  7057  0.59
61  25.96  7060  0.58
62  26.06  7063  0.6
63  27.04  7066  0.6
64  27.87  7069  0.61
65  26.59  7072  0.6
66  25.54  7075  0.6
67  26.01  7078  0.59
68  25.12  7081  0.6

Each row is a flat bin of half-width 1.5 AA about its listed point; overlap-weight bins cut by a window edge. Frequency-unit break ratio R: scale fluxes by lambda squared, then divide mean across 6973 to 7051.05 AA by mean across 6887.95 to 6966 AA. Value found 1.14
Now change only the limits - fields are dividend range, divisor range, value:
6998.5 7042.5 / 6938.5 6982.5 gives 1.05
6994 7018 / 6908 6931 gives 1.28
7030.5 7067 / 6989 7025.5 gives 0.98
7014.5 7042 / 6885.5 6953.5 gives 1.13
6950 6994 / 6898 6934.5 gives 1.18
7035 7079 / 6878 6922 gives 1.23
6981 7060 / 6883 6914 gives 1.19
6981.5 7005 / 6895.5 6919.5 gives 1.26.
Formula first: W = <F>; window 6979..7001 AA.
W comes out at 24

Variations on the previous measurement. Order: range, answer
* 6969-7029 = 24.4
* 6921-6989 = 22.8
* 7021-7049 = 23.3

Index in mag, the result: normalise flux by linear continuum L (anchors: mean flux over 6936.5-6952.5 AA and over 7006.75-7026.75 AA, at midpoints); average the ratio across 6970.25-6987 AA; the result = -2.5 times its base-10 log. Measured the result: 0.02 mag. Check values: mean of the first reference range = 23.5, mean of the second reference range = 24.6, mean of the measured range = 23.6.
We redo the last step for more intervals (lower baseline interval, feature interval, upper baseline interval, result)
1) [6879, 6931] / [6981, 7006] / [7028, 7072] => -0.06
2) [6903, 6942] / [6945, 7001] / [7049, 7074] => -0.05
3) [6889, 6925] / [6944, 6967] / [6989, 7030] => -0.03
